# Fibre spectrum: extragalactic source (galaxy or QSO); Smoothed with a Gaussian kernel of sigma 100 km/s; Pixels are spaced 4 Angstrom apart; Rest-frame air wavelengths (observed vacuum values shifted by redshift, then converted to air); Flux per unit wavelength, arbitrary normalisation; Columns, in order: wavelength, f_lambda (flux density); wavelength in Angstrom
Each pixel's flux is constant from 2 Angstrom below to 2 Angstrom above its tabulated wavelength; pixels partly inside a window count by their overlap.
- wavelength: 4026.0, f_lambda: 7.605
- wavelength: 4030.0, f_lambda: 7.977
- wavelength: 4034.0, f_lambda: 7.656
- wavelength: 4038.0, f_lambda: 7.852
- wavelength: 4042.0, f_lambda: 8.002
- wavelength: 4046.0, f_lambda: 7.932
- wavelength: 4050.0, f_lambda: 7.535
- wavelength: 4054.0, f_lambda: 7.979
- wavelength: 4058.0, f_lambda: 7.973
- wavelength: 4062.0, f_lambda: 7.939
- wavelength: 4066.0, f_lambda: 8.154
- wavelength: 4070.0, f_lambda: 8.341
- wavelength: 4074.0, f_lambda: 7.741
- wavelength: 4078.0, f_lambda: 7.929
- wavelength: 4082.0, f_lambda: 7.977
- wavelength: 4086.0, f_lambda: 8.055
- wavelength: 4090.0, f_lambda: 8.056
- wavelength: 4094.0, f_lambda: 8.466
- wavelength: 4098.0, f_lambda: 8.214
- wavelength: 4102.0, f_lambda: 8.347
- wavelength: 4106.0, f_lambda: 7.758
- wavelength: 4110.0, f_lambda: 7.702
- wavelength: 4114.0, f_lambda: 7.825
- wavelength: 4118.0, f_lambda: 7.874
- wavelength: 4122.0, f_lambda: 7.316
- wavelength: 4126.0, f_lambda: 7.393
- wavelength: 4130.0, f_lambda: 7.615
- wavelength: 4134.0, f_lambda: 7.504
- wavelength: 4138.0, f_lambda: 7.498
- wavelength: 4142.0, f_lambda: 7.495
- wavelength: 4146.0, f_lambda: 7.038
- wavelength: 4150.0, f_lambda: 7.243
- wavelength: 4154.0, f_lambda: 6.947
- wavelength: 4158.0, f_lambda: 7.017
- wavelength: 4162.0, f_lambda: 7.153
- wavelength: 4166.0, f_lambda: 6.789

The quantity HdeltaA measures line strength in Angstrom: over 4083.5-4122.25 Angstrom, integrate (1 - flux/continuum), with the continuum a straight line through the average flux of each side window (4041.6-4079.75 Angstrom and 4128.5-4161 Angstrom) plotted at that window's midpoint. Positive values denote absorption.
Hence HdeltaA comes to -1.9 Angstrom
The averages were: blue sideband 7.95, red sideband 7.29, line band 7.99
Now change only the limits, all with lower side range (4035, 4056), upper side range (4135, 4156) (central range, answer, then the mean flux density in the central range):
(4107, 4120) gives -0.6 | 7.8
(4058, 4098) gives -2.2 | 8.08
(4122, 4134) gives -0.2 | 7.47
